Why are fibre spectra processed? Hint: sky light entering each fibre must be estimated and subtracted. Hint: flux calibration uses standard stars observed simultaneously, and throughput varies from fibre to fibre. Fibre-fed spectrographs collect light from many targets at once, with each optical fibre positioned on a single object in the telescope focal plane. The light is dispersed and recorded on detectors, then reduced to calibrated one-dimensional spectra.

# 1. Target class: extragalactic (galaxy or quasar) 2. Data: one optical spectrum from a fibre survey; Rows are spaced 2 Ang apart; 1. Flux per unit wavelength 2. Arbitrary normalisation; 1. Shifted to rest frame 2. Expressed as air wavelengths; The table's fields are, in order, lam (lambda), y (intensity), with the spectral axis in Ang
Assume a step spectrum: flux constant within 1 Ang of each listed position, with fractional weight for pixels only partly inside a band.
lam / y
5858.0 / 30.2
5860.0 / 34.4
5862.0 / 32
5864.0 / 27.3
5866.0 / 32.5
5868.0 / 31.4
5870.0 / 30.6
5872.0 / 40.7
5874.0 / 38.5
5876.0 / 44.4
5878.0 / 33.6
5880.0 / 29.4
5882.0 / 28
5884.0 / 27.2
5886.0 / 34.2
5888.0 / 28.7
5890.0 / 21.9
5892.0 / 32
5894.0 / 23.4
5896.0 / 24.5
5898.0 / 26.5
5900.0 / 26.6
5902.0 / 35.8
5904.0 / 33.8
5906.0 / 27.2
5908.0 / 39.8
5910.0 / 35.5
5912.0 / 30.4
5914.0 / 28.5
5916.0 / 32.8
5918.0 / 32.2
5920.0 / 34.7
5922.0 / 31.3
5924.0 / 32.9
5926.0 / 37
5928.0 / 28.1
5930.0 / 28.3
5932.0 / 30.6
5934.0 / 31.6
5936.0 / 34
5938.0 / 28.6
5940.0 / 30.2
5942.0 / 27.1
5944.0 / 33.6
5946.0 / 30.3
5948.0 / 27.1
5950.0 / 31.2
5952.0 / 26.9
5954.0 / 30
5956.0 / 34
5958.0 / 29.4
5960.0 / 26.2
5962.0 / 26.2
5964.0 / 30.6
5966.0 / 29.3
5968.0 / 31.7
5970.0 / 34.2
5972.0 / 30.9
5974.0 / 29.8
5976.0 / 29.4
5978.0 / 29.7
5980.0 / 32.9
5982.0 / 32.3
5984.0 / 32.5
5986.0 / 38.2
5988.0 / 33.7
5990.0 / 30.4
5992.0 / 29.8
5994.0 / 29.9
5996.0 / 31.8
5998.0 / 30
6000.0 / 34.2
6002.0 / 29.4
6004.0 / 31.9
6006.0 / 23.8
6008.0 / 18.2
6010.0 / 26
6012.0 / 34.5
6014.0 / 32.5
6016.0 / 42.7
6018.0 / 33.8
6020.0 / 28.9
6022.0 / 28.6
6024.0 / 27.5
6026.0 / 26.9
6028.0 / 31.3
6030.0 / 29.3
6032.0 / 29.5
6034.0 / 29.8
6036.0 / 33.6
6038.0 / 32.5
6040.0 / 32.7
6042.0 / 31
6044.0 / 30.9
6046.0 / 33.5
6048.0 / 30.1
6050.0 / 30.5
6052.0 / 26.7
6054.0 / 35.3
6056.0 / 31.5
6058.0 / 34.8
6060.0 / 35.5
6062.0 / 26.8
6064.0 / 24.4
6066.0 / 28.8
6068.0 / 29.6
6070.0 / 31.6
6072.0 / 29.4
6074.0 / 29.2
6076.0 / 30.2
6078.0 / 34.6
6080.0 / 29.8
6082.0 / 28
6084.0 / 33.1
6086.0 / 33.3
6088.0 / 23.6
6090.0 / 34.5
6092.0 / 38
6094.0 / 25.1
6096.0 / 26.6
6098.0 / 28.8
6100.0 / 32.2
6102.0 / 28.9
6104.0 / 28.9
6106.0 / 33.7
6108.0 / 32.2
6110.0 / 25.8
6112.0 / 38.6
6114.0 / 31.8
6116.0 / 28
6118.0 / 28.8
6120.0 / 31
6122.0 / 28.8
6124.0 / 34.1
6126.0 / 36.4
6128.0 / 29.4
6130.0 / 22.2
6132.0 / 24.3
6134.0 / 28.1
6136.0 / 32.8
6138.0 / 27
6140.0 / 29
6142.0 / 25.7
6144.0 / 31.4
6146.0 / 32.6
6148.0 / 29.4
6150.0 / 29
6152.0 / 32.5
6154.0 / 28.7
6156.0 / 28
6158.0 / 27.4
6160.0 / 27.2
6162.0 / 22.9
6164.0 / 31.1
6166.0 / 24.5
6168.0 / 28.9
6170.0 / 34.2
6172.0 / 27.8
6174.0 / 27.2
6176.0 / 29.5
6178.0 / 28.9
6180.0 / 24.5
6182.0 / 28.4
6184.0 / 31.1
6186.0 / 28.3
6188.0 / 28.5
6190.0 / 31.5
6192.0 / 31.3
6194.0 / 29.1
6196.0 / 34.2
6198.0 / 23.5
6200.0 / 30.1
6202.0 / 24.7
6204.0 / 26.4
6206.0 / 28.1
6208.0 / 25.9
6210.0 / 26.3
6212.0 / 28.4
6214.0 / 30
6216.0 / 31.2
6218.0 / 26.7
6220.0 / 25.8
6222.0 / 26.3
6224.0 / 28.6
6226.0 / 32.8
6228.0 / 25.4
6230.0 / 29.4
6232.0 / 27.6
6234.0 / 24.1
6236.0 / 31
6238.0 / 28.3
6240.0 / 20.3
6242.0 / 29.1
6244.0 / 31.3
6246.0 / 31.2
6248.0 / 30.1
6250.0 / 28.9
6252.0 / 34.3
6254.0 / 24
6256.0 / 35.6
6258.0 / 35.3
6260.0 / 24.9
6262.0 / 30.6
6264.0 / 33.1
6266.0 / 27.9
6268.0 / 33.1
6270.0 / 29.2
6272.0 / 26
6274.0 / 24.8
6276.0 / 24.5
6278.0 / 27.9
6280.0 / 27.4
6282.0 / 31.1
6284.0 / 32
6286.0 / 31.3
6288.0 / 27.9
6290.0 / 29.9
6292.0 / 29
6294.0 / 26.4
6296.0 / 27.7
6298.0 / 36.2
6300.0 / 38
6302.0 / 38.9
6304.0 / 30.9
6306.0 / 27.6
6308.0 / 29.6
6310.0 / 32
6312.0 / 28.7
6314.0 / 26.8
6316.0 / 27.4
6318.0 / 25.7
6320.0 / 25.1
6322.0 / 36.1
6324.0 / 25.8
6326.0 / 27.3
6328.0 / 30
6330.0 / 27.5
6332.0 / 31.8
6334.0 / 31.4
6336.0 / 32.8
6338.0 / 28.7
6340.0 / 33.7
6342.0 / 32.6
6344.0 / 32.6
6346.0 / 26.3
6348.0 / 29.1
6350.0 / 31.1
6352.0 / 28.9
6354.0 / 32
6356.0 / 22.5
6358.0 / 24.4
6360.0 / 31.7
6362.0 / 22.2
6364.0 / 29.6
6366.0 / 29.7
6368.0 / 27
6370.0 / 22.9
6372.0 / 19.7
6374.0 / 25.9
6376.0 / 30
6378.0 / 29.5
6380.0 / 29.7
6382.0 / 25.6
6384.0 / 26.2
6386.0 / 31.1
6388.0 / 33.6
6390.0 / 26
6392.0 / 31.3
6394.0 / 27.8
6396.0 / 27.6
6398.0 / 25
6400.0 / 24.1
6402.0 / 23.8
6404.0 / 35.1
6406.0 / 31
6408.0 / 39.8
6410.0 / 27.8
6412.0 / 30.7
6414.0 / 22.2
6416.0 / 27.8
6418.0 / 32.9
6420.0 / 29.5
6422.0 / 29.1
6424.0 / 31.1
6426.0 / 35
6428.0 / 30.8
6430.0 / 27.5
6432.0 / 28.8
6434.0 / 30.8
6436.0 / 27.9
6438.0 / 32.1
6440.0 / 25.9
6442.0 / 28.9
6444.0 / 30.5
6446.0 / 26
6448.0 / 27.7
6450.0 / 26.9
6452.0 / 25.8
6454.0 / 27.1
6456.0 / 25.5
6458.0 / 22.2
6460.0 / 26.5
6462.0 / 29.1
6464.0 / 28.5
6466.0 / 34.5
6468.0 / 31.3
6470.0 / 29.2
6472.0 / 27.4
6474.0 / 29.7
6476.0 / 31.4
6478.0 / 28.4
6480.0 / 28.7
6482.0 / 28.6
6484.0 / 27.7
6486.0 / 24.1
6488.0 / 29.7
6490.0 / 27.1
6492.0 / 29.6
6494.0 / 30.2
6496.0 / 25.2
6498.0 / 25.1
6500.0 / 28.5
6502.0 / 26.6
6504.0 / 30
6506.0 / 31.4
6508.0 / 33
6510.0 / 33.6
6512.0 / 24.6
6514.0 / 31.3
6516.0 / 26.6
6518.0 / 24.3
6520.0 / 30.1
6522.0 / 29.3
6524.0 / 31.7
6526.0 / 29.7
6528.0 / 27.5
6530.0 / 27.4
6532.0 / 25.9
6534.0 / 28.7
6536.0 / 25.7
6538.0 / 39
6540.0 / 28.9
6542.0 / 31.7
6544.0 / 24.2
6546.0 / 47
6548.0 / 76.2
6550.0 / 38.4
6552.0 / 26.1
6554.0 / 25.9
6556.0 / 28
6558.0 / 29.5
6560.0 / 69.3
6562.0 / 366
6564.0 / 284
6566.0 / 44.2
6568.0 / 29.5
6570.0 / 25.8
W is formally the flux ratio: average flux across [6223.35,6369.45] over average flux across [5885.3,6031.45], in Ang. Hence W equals 0.96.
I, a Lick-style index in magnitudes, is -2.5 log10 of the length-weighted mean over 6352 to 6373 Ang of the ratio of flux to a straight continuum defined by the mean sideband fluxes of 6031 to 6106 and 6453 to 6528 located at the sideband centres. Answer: 0.11 mag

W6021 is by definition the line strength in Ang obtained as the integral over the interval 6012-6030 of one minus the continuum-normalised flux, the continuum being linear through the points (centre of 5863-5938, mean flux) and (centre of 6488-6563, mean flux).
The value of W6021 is 0.9 Ang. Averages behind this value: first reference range 31.5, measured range 31.6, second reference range 40.8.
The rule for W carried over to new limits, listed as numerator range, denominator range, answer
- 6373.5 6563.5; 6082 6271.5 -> 1.17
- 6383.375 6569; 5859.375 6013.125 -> 1.18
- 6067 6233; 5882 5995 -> 0.96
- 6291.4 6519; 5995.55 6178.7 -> 0.96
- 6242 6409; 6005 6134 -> 0.97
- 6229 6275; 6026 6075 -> 0.95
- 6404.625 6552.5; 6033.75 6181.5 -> 1.00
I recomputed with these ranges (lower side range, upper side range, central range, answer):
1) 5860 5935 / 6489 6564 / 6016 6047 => 0.105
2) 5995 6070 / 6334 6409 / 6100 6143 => 0.007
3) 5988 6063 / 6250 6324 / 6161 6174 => 0.078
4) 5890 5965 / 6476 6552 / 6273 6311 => 0.014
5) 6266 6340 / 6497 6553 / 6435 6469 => 0.106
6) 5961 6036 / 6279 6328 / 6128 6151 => 0.072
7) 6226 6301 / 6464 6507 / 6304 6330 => 0.025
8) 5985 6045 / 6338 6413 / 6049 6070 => 0.002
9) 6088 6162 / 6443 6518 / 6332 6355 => -0.074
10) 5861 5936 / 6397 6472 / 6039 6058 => -0.027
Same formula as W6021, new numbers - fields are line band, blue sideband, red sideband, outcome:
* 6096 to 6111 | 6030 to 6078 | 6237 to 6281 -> 0.3 Ang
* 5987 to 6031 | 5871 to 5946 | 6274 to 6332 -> 1.0 Ang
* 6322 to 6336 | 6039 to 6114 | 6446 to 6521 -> -0.3 Ang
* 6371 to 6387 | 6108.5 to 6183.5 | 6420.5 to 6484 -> 0.9 Ang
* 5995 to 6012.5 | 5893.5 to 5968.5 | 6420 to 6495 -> 0.9 Ang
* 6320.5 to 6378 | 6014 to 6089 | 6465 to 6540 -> 1.8 Ang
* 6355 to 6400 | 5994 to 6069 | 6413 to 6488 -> 2.7 Ang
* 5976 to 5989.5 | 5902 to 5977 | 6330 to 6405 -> -0.9 Ang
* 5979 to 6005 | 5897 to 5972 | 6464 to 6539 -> -1.1 Ang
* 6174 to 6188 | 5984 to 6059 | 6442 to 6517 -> 0.8 Ang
